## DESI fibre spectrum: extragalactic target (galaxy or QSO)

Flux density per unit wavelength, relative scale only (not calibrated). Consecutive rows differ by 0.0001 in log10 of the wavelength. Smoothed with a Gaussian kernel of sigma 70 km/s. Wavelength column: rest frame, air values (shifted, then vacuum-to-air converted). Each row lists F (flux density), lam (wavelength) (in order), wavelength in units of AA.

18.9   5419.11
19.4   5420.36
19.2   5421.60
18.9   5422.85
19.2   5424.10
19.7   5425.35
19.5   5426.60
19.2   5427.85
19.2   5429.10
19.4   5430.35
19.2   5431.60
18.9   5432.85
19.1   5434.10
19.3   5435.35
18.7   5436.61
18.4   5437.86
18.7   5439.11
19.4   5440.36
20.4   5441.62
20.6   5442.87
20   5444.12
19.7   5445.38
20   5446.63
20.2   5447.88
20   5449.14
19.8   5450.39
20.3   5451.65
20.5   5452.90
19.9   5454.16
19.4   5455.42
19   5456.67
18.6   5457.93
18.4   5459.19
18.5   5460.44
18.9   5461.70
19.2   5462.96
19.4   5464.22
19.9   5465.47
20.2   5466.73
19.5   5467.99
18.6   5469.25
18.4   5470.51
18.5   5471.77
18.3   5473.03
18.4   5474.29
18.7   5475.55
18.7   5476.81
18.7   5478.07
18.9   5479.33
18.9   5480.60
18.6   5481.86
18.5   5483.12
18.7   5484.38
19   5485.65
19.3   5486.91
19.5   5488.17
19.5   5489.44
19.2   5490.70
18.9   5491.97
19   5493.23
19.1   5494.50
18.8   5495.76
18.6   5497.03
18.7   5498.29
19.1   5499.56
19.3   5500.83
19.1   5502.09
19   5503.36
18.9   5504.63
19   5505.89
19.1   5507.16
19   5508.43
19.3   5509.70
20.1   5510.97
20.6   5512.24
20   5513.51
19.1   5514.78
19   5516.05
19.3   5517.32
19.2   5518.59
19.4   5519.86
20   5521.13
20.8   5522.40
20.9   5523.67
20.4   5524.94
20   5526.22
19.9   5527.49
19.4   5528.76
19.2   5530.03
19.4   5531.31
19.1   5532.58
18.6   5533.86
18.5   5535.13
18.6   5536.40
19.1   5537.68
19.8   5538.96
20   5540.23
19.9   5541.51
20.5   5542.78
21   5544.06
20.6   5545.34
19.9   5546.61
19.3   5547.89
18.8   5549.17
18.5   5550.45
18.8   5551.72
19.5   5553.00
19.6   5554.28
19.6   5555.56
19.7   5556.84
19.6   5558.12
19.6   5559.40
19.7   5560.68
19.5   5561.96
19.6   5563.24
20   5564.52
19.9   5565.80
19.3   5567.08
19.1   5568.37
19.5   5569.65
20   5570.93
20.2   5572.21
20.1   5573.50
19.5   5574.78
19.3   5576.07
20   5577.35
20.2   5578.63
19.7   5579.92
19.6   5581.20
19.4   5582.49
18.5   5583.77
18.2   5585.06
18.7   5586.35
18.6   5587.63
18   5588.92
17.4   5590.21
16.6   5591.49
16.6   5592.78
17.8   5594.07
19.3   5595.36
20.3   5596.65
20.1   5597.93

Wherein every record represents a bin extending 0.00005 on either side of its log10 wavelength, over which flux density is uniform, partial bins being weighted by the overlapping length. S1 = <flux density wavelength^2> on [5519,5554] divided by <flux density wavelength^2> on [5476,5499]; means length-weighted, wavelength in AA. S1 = 1.06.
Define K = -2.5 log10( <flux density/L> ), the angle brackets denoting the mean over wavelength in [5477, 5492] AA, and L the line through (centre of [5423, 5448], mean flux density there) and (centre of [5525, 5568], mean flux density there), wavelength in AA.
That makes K 0.03 mag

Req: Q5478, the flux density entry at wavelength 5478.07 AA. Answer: 18.7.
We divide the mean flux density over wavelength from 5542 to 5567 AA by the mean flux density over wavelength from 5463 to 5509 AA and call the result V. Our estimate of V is 1.04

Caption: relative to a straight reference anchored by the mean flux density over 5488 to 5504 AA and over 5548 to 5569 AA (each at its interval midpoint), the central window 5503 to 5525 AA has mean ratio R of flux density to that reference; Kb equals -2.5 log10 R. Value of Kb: -0.03 mag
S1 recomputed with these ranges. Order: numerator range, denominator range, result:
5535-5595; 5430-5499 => 1.04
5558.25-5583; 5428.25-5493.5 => 1.07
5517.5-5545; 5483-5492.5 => 1.05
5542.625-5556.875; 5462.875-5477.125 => 1.06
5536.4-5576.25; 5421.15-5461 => 1.05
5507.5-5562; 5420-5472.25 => 1.05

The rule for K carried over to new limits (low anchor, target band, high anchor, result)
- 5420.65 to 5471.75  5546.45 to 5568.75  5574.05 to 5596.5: -0.03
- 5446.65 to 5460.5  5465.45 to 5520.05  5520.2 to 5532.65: 0.04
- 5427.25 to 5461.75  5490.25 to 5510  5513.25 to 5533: 0.04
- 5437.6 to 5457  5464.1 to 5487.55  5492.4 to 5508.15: 0.03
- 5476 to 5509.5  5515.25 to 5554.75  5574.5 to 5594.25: -0.04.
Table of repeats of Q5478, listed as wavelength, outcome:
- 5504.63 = 18.9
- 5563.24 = 19.6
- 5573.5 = 20.1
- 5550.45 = 18.5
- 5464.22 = 19.4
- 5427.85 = 19.2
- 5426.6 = 19.5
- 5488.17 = 19.5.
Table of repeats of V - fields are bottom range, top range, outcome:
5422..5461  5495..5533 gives 1.00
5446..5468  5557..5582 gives 1.01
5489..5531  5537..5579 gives 1.01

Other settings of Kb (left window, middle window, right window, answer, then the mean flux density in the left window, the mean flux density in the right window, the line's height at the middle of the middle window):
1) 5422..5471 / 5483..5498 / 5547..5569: 0.02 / 19.4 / 19.4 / 19.4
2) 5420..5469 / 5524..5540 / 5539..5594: 0.00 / 19.4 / 19.3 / 19.4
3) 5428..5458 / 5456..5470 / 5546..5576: 0.02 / 19.5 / 19.5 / 19.5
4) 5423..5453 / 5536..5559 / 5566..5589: -0.01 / 19.5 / 19.4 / 19.4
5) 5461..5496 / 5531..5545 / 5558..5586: -0.01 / 19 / 19.6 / 19.3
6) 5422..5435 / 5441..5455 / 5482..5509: -0.05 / 19.2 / 19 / 19.2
